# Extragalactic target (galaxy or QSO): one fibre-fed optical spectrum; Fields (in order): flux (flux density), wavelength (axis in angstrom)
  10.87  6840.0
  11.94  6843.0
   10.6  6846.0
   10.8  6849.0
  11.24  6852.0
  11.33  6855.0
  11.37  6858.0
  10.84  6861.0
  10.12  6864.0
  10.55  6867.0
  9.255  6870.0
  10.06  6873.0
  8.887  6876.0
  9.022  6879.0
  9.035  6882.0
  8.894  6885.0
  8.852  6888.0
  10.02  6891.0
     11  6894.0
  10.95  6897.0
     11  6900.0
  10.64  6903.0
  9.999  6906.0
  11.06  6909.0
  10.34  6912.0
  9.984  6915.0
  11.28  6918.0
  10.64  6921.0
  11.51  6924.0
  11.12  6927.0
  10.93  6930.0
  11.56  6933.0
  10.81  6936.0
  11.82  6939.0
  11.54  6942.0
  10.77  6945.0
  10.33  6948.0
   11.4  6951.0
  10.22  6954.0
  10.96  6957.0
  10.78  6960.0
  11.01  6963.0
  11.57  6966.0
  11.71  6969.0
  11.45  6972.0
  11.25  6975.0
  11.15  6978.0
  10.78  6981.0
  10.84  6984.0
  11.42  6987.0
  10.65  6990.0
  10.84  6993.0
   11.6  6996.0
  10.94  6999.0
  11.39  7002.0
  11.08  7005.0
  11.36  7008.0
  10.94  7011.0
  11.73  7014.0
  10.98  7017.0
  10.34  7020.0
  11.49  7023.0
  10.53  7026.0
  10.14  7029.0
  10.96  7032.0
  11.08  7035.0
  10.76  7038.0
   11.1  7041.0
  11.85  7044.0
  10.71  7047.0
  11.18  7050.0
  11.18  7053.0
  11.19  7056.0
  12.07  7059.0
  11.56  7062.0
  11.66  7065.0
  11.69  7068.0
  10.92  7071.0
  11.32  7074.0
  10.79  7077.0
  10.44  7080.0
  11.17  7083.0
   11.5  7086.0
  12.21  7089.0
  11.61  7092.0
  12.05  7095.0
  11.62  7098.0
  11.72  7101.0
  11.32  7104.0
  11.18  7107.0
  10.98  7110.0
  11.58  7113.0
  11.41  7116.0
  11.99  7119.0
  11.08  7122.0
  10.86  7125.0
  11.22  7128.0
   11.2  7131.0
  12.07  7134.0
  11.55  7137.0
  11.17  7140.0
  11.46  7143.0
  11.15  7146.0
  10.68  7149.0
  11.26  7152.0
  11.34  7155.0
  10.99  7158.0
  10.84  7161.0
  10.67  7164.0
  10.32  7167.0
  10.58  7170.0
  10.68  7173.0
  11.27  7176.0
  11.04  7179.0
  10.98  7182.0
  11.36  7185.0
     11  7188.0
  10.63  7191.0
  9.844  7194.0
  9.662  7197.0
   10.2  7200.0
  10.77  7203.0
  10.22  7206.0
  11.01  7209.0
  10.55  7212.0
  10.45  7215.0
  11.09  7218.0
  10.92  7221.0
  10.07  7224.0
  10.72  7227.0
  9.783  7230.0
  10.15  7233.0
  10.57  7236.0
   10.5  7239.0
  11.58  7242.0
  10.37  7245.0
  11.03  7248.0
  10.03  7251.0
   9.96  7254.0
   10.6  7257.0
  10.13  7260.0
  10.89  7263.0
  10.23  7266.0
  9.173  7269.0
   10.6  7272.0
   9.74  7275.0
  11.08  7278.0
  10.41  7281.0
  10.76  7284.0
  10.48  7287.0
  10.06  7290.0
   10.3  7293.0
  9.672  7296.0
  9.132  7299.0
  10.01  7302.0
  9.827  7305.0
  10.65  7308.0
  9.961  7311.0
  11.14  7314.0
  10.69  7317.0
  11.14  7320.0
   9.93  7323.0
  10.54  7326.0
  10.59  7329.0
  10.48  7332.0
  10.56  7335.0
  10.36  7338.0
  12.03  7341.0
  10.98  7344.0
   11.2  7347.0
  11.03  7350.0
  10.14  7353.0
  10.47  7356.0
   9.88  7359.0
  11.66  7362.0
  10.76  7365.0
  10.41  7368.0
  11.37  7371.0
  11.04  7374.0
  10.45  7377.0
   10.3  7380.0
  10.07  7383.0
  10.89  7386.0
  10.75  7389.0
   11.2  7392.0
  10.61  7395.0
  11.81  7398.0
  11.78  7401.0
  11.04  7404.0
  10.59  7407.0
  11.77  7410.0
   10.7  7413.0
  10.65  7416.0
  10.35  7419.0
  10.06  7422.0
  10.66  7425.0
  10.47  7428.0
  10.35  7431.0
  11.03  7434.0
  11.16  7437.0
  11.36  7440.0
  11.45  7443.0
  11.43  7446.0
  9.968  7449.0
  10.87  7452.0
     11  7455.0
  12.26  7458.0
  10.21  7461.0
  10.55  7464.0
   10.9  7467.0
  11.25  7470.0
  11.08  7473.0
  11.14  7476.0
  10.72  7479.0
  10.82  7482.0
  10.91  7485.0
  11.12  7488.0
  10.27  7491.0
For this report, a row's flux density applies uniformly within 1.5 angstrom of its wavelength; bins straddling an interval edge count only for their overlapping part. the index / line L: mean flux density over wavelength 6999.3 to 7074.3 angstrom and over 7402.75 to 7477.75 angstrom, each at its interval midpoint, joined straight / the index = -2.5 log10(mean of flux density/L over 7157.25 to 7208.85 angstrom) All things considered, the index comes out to 0.04 mag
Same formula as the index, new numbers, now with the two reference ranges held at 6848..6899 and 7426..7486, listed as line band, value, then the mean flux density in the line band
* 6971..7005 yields -0.083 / 11.1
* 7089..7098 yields -0.138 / 11.9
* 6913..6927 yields -0.069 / 10.9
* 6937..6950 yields -0.090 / 11.1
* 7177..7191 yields -0.049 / 11.1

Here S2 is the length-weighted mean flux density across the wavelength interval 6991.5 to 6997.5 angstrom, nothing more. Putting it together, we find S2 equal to 11.2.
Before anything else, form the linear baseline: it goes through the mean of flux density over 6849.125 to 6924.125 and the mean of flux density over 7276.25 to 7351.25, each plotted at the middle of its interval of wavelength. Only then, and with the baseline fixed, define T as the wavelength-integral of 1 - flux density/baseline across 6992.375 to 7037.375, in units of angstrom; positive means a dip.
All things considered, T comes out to -2.9 angstrom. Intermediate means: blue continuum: 10.3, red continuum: 10.5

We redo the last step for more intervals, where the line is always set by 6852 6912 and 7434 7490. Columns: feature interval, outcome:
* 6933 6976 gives -3.5 angstrom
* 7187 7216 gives 0.6 angstrom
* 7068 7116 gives -4.1 angstrom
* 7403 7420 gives 0.1 angstrom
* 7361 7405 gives -0.2 angstrom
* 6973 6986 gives -0.9 angstrom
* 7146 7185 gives -1.2 angstrom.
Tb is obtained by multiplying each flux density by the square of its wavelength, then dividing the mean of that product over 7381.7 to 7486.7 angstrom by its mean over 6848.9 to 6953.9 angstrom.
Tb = 1.20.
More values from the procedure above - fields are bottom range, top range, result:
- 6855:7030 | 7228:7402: 1.09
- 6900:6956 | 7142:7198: 1.07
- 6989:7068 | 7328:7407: 1.07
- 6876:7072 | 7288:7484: 1.10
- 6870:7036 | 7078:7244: 1.08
